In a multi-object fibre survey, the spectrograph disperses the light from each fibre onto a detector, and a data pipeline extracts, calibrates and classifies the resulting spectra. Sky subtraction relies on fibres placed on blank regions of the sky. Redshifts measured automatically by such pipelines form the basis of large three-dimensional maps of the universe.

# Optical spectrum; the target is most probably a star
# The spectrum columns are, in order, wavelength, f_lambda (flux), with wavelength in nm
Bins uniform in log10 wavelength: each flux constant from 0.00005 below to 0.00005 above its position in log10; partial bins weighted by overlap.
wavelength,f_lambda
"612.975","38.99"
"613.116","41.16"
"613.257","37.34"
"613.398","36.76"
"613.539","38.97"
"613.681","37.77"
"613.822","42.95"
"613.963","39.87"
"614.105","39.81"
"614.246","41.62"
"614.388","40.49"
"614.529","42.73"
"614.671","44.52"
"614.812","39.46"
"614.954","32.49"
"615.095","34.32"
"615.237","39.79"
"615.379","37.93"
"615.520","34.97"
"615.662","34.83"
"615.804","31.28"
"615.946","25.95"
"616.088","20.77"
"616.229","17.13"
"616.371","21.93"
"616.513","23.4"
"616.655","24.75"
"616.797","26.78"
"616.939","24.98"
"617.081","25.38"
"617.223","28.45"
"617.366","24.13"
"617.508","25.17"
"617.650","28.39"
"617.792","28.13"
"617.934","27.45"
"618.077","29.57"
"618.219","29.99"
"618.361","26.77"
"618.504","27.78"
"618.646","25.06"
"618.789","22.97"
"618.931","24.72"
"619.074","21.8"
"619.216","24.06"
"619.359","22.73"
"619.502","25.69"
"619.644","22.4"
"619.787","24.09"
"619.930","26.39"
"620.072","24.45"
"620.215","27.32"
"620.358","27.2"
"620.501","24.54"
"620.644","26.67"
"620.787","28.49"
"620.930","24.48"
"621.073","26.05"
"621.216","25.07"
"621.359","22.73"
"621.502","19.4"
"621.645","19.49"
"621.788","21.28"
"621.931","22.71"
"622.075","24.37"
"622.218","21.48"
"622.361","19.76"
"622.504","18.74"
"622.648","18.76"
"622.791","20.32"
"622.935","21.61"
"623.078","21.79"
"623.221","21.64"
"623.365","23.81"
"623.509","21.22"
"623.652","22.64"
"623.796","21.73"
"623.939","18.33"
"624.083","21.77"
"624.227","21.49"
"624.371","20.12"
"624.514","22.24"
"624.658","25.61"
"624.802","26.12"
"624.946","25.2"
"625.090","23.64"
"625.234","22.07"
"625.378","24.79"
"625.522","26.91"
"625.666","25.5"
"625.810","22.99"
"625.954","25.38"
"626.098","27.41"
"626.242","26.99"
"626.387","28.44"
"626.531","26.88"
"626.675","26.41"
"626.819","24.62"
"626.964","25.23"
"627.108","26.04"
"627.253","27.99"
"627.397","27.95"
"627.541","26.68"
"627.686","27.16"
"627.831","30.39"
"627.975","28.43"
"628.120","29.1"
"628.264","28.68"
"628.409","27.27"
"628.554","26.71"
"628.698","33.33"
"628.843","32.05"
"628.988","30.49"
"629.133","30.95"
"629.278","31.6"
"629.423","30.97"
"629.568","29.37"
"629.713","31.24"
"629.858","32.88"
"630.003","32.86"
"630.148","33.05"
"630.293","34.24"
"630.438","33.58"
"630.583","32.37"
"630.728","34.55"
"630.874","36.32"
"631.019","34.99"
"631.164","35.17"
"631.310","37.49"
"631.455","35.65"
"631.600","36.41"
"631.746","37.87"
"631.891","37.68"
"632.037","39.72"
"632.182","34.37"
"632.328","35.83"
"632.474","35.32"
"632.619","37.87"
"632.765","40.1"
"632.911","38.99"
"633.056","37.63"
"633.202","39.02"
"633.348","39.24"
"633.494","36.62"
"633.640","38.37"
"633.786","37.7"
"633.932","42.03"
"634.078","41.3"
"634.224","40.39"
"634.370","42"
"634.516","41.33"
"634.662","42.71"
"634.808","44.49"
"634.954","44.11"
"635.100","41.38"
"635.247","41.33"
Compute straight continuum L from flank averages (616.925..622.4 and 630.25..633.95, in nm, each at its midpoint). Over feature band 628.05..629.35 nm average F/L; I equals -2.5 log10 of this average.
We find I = 0.122 mag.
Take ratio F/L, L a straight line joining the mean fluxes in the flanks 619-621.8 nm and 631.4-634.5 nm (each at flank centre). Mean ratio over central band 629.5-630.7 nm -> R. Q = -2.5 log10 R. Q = 0.08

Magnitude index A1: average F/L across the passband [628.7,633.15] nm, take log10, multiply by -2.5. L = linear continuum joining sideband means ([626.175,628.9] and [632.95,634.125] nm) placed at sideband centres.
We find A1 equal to -0.02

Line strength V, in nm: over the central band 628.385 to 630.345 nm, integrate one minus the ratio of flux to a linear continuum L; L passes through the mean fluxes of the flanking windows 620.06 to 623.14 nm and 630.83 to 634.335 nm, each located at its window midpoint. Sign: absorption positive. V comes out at 0.13 nm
